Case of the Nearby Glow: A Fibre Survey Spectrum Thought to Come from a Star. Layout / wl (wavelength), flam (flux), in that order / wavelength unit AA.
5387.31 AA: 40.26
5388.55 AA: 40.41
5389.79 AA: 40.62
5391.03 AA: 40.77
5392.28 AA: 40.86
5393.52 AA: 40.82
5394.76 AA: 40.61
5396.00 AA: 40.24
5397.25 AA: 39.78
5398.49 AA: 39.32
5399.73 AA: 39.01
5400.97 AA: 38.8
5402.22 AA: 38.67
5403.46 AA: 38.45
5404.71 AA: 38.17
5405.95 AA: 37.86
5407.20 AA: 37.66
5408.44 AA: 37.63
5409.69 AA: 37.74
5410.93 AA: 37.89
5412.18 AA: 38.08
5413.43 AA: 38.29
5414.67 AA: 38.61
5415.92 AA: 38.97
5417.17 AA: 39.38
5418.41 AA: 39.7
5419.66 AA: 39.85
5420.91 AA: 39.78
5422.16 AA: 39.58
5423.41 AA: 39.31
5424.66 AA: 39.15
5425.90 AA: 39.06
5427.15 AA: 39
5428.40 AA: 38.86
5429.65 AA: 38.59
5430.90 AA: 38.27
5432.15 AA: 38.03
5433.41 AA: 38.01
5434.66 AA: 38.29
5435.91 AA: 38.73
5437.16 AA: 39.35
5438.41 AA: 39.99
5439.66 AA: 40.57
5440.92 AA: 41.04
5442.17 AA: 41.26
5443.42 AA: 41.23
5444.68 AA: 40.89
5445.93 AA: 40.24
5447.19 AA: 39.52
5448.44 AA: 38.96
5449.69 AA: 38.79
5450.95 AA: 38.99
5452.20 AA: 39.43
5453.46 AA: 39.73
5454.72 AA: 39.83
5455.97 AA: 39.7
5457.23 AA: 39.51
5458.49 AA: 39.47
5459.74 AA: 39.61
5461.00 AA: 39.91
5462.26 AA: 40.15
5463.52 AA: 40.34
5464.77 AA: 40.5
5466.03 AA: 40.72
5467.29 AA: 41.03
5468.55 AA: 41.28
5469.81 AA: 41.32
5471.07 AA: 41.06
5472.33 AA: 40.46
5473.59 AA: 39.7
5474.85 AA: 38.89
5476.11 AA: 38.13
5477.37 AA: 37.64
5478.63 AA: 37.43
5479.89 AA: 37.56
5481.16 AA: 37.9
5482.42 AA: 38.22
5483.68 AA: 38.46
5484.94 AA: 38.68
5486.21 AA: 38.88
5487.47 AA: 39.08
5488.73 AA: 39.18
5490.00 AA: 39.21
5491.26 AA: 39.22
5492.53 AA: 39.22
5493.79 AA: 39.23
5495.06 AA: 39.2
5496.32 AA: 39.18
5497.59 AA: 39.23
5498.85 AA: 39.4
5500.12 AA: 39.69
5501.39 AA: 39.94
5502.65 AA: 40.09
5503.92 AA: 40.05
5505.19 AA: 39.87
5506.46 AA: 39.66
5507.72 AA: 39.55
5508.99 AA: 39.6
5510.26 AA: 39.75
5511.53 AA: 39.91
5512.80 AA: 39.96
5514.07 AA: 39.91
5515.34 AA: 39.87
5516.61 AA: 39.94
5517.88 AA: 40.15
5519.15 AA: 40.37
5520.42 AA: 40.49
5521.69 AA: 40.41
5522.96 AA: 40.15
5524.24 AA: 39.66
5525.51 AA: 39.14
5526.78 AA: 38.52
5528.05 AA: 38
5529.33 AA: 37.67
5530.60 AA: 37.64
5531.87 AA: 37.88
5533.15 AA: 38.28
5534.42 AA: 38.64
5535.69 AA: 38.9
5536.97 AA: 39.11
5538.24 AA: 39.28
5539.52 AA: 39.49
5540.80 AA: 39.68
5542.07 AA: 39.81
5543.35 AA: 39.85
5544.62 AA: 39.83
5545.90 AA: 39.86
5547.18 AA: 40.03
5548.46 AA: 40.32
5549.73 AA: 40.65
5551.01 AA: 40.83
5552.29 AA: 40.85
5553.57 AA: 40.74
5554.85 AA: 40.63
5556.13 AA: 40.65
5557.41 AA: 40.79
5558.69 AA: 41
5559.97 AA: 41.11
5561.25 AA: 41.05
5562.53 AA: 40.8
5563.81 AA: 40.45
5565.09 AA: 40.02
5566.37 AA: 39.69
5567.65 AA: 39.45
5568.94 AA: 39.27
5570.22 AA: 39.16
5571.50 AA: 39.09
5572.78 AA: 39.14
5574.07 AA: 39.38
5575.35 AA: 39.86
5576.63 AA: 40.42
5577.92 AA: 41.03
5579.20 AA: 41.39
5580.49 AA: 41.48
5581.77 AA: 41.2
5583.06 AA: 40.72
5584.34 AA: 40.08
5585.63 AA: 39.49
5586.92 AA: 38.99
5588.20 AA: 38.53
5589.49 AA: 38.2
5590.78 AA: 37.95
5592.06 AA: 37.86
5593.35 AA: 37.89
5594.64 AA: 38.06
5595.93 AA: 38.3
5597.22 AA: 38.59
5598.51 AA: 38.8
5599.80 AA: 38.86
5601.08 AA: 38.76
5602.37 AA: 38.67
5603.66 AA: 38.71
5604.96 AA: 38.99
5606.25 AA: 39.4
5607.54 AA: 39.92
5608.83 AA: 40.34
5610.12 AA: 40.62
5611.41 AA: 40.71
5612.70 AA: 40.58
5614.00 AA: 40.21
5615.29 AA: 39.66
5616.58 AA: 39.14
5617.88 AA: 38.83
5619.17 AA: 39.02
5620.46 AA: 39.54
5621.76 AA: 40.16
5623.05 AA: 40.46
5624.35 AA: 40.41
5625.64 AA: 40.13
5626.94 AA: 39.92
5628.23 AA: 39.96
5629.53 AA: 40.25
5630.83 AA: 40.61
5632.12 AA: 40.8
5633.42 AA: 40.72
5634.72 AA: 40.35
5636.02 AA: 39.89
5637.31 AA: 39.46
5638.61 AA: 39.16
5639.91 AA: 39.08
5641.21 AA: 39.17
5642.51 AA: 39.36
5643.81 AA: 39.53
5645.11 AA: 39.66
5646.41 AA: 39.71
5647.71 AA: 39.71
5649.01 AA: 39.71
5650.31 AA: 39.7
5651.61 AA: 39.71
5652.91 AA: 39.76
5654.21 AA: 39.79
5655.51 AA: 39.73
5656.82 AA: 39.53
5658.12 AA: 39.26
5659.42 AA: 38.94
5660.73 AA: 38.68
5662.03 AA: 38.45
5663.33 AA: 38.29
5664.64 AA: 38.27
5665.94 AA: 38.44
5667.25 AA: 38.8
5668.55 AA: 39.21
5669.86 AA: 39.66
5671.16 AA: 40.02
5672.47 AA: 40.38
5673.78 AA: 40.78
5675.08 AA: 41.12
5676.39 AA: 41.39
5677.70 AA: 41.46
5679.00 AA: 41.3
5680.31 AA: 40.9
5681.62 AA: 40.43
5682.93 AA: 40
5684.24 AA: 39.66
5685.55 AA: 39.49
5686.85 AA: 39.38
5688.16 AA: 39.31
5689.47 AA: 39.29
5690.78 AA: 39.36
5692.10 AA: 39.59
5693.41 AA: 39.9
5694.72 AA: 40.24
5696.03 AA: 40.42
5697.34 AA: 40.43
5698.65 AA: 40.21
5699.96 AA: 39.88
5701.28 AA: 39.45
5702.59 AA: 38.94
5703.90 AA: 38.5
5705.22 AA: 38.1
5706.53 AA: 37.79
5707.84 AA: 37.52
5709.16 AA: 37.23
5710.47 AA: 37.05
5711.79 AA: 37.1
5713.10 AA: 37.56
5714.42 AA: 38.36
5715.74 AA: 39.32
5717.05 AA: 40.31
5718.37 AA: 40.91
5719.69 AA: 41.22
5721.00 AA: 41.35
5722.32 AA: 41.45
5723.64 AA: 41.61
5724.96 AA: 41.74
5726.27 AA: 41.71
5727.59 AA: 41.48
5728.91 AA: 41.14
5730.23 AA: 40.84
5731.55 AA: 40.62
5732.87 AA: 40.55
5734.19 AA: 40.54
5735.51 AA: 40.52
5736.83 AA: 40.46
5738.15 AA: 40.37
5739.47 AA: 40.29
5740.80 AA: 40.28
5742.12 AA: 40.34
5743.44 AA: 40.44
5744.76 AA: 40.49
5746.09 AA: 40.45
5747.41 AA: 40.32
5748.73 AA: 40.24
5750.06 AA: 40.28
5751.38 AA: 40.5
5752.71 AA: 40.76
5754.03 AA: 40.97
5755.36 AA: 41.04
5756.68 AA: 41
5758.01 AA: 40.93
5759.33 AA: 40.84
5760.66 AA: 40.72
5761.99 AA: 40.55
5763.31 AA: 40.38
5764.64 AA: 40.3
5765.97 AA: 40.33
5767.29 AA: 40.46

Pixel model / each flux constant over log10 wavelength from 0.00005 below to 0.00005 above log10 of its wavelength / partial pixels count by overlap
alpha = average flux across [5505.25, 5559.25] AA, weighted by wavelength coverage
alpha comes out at 39.7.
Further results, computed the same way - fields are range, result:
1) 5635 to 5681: 39.7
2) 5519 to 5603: 39.6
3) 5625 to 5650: 39.8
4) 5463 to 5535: 39.4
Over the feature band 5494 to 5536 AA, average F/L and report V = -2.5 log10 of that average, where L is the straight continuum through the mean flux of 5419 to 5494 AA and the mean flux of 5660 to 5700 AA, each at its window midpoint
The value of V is 0.00 mag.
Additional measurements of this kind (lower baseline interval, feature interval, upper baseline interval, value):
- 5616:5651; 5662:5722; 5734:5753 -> 0.016 mag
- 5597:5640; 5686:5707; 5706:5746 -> 0.014 mag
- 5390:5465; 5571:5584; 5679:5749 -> -0.020 mag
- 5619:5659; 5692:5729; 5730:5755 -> 0.017 mag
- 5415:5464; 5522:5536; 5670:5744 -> 0.029 mag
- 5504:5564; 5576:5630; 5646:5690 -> 0.005 mag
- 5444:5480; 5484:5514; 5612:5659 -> 0.007 mag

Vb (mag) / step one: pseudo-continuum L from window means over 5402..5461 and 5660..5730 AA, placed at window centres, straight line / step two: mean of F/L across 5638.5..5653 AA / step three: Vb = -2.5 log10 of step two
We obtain 0.00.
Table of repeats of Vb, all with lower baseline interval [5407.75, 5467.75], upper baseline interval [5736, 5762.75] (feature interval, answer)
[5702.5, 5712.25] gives 0.07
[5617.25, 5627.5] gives 0.01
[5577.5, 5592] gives 0.00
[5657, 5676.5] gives 0.02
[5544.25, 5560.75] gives -0.02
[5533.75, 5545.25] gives 0.01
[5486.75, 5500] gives 0.01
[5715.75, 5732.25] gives -0.02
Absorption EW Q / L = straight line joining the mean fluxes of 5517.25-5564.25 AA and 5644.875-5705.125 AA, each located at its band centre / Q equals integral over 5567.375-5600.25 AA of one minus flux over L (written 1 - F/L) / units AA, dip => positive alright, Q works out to 0.34 AA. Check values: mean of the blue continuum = 39.8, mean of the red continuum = 39.7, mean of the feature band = 39.3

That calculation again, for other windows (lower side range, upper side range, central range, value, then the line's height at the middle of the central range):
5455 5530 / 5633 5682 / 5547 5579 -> -0.5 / 39.6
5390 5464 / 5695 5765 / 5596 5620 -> 0.2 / 39.8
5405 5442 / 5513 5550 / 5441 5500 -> -0.6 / 39.1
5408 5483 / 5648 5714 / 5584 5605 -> 0.4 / 39.4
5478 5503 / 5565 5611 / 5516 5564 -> -0.8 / 39.2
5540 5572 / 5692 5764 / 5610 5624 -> 0.1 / 40.2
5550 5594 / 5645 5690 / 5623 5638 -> -0.2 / 39.8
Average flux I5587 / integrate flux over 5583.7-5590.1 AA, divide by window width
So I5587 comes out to 39.1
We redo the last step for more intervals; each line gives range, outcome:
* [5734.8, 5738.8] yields 40.5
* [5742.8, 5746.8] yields 40.4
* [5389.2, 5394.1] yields 40.7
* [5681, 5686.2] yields 39.9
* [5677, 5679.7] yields 41.4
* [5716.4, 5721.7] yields 40.9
